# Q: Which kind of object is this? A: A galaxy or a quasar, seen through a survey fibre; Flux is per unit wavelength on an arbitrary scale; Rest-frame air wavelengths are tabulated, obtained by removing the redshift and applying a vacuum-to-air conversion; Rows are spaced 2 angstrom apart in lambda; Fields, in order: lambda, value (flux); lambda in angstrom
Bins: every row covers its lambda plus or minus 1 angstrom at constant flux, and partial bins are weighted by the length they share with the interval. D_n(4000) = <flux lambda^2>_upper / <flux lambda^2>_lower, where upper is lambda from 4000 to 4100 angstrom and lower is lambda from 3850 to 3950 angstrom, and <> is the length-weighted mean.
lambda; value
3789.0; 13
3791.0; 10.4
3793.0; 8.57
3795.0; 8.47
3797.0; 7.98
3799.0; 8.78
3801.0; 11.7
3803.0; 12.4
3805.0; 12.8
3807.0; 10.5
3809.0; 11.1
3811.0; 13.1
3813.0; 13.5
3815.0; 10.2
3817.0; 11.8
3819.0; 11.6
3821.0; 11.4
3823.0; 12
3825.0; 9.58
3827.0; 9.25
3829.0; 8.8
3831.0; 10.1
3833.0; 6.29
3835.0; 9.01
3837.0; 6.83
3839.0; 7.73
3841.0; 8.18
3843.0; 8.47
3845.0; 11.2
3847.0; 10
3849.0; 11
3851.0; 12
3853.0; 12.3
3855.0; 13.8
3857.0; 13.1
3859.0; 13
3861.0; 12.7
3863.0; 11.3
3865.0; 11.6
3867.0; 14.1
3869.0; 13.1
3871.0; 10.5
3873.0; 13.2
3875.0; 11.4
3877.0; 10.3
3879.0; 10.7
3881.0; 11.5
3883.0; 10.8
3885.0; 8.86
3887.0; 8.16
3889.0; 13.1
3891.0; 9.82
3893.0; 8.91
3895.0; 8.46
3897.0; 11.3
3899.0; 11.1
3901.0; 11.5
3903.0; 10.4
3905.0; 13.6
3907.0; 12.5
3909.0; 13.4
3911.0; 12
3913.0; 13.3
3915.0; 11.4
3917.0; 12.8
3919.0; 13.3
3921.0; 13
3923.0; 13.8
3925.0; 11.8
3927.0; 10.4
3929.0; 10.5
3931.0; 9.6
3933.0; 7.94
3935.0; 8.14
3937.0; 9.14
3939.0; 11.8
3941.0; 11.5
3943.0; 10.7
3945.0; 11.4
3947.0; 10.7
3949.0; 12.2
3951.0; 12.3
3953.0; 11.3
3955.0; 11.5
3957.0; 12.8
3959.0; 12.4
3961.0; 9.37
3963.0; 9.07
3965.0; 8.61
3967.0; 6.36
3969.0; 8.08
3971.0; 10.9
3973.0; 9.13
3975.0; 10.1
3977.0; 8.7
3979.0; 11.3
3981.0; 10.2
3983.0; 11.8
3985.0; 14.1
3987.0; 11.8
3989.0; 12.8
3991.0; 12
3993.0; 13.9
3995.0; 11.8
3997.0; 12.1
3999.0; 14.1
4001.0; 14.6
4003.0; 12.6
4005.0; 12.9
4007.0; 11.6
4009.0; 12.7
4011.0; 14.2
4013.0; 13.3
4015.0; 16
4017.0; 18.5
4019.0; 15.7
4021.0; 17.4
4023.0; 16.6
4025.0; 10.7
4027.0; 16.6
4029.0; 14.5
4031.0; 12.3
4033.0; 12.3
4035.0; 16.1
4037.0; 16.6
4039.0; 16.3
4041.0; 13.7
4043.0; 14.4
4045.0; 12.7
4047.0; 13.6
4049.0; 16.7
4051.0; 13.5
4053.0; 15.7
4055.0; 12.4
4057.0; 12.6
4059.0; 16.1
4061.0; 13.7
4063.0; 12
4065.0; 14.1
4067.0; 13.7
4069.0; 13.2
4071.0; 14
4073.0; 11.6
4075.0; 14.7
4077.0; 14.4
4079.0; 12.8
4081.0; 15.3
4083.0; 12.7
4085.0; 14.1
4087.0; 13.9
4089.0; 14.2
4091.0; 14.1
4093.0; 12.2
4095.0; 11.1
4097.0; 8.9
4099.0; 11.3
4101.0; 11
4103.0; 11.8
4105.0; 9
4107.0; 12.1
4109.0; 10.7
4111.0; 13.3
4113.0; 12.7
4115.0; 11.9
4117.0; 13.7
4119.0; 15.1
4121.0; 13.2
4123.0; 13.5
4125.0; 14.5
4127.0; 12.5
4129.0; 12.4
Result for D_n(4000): 1.3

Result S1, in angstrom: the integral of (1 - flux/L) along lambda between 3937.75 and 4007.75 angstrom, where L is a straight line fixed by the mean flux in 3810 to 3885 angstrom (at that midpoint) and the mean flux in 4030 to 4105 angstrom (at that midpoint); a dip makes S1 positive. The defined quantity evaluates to 5.9 angstrom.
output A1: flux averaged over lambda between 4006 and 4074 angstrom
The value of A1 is 14.3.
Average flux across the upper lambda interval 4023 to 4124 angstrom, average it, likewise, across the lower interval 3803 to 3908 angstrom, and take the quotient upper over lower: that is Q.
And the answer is 1.22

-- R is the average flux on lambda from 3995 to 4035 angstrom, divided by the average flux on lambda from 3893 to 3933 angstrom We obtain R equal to 1.2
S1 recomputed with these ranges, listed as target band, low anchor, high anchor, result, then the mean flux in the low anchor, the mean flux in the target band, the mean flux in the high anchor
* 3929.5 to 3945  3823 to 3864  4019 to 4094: 2.6 angstrom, 10.3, 9.95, 14.1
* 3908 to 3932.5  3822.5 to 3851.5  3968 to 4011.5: -3.1 angstrom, 9.27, 12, 11.9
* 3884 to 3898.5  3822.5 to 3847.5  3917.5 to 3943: 0.4 angstrom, 8.96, 9.85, 10.9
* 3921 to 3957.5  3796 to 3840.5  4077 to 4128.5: 0.9 angstrom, 10.3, 11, 12.7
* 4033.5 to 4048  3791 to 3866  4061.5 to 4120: -2.8 angstrom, 10.6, 14.7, 12.8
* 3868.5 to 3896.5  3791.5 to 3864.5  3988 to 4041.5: 2.4 angstrom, 10.6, 10.6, 14.1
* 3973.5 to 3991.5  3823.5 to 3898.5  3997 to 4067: 2.5 angstrom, 10.6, 11.3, 14.3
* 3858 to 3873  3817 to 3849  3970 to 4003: -3.6 angstrom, 9.49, 12.4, 11.9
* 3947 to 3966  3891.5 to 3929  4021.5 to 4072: 2.3 angstrom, 11.8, 11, 14.2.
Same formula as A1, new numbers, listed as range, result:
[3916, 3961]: 11.3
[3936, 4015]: 11.5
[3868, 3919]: 11.3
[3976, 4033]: 13.4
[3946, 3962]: 11.6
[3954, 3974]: 9.82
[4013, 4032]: 15.3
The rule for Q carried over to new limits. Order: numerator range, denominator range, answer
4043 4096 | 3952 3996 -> 1.26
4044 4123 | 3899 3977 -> 1.19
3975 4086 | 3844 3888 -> 1.18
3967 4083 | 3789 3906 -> 1.24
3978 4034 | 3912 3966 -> 1.21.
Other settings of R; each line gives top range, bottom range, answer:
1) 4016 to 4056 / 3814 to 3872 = 1.38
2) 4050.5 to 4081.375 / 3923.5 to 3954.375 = 1.28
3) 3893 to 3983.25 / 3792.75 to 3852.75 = 1.07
